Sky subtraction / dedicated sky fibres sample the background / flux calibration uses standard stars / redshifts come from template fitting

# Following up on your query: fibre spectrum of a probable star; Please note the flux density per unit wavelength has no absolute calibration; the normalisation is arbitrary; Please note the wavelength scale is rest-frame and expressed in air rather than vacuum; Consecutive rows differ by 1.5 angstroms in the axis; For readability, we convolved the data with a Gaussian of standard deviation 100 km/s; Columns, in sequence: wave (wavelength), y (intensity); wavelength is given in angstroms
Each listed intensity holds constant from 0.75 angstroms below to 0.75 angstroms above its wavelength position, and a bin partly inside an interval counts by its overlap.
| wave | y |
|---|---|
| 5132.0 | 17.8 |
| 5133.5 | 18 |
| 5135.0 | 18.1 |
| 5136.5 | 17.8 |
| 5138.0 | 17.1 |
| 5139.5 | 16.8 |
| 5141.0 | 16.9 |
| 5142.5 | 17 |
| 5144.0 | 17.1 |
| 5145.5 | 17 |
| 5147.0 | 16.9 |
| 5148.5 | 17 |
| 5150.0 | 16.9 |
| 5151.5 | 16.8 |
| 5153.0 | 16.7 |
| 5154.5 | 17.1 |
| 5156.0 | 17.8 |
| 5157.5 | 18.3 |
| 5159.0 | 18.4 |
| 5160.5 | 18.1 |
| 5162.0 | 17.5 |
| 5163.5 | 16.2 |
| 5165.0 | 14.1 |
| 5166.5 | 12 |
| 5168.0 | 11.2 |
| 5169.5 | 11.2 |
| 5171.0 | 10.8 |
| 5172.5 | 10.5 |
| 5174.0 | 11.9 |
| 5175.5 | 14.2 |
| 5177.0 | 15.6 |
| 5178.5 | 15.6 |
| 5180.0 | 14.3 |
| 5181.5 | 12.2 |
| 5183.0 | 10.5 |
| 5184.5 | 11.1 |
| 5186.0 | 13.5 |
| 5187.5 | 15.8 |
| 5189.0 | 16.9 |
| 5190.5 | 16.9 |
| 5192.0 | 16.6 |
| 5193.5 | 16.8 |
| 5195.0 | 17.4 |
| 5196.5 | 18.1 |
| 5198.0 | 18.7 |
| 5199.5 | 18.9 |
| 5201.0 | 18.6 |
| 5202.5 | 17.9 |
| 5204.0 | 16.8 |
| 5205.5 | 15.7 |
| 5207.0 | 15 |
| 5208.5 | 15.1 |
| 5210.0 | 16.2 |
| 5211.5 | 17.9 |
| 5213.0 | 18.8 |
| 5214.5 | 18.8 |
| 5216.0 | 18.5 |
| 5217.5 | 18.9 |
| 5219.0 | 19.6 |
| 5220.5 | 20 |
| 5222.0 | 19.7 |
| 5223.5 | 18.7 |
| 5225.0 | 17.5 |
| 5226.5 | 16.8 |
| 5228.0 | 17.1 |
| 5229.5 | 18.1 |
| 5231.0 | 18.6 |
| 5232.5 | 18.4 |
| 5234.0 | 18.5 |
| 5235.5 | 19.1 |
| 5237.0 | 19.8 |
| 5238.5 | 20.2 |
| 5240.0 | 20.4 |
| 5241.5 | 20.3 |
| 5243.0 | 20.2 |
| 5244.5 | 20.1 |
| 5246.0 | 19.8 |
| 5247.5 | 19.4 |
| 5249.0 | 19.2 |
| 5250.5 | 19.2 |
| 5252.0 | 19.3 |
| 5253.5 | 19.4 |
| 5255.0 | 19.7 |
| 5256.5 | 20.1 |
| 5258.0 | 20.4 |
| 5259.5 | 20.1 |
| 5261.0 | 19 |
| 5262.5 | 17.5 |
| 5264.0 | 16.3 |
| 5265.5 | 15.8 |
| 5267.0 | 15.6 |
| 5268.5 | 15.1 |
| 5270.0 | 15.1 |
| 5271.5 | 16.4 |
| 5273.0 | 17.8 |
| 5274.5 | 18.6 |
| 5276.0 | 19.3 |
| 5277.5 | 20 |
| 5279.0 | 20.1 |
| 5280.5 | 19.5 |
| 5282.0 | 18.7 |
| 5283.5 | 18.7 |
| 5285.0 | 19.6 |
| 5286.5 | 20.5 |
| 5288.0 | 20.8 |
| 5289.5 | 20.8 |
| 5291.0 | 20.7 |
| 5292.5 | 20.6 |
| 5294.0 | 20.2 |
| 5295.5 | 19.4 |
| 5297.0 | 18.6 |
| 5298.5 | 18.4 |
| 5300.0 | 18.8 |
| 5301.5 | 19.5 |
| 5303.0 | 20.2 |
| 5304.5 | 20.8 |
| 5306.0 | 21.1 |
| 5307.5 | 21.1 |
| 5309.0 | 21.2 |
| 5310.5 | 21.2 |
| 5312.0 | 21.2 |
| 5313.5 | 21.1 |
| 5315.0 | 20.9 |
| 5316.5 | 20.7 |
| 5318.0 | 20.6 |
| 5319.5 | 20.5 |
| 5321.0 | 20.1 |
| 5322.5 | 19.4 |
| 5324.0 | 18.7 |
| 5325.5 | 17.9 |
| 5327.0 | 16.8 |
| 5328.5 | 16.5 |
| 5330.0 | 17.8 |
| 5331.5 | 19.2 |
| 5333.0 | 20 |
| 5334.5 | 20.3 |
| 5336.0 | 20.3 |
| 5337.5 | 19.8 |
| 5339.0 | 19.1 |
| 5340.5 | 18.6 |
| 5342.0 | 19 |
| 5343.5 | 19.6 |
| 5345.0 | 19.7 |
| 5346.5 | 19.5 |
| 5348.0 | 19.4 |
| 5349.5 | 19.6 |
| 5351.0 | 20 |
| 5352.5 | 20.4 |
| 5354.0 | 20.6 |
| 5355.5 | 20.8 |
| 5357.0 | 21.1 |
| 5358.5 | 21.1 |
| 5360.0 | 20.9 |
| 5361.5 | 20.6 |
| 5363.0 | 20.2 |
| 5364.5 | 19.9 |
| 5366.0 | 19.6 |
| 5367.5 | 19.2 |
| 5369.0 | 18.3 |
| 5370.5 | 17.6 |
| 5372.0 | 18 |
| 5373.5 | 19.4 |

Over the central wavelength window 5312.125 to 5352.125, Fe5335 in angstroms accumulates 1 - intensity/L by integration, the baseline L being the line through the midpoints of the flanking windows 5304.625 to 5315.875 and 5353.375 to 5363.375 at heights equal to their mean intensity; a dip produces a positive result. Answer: 2.8 angstroms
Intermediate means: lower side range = 21.1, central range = 19.5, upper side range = 20.8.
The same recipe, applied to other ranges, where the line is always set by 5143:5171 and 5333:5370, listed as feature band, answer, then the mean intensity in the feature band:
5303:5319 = -1.6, 20.9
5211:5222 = -1.2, 19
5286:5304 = -1.1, 19.9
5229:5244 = -1.5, 19.4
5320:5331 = 0.6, 18.2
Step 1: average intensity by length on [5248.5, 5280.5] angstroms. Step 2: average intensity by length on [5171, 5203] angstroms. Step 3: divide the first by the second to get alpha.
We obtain 1.2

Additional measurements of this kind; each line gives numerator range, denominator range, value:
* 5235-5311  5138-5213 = 1.22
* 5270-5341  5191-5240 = 1.08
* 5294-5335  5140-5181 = 1.28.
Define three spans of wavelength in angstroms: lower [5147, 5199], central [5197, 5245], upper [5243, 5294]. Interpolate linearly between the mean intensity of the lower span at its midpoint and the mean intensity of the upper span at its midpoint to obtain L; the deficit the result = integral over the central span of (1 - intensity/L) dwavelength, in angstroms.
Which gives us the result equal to -3.6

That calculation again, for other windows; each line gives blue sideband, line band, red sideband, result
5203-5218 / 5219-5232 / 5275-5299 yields -0.5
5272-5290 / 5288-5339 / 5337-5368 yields -0.4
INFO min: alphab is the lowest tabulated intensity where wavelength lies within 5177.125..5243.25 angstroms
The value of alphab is 10.5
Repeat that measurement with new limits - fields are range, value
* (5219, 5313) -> 15.1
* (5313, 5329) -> 16.5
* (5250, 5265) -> 16.3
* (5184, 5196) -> 11.1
